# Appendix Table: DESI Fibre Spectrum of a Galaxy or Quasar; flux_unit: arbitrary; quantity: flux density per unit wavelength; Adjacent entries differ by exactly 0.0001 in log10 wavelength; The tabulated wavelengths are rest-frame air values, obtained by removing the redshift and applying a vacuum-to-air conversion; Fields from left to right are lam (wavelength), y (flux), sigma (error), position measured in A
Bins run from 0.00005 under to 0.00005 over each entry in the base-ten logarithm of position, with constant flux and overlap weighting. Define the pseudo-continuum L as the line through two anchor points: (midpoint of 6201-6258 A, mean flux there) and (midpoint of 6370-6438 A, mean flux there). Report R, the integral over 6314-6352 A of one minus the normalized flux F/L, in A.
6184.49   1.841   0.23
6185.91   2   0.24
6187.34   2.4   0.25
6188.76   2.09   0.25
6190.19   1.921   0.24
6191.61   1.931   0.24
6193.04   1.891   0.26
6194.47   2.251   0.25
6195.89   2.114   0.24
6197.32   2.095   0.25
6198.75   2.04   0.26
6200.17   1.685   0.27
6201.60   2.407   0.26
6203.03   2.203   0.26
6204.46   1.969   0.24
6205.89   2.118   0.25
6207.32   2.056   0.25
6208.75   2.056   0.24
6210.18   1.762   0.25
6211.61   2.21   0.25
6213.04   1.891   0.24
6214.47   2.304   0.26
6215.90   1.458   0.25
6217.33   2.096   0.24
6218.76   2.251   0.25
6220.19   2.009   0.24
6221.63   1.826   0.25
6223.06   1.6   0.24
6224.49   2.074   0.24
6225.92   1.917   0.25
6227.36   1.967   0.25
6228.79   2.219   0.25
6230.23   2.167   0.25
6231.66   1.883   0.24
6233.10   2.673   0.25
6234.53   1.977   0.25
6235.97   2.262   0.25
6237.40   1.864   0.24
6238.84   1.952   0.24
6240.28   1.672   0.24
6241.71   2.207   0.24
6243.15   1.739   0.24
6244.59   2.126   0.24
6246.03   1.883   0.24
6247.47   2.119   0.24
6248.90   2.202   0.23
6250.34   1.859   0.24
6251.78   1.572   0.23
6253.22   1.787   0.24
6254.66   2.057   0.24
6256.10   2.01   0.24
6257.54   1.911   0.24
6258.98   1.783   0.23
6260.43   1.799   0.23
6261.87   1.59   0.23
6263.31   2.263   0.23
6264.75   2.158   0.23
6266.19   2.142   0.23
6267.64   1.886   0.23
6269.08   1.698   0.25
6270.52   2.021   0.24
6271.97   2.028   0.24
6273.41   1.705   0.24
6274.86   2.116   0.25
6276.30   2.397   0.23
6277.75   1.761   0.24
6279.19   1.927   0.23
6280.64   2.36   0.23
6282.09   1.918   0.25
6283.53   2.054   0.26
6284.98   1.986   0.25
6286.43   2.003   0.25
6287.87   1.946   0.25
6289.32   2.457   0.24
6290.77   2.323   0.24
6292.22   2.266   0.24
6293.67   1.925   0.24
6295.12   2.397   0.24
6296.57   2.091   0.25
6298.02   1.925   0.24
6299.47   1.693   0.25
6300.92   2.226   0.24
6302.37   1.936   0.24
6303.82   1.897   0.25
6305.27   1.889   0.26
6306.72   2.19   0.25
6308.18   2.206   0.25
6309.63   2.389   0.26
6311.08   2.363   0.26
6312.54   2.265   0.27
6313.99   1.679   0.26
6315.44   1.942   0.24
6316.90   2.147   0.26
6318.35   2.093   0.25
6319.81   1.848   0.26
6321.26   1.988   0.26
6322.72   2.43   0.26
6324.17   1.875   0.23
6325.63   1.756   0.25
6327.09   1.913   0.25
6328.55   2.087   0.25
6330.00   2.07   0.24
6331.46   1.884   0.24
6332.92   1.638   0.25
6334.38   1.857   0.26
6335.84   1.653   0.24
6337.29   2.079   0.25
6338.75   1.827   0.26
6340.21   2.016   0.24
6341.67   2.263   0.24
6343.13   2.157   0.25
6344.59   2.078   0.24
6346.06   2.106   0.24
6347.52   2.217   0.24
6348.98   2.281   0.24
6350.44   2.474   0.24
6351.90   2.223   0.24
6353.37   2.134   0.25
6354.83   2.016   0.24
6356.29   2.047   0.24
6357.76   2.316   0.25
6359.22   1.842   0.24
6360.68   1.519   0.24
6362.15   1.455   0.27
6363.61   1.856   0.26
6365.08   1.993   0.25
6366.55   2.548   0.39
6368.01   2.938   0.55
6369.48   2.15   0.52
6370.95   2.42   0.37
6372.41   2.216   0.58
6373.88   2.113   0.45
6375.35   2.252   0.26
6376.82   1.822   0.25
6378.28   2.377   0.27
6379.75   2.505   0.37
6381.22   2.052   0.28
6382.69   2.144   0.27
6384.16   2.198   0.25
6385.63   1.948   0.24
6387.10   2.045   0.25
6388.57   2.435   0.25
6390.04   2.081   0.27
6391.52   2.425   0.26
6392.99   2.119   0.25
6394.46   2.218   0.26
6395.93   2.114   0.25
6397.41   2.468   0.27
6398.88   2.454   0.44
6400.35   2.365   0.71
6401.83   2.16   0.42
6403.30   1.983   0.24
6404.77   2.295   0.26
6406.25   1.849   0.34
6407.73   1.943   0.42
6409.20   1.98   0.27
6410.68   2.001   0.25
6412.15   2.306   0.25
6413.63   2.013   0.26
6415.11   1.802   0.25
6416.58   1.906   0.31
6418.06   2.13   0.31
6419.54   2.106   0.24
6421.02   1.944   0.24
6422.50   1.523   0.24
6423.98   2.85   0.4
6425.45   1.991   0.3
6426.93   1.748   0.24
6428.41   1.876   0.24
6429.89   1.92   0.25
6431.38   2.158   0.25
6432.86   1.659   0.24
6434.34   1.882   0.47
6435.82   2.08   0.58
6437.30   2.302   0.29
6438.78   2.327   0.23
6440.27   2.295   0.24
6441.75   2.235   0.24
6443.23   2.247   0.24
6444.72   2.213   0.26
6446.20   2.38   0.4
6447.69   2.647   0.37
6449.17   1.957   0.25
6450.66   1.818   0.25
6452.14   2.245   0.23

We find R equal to 0.8 A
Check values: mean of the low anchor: 2.01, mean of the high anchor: 2.11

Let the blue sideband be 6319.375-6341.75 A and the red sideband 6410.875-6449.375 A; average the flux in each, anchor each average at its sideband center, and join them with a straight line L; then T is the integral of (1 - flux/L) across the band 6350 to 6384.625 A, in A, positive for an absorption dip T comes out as -2.6 A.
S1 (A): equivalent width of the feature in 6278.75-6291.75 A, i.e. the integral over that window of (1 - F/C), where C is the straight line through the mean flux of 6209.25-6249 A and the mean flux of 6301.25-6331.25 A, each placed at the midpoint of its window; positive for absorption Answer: -0.5 A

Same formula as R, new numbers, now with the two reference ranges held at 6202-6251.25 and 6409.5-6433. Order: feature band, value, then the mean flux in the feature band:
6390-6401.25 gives -1.6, 2.29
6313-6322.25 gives 0.2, 1.97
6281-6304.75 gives -0.7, 2.07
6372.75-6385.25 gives -1.1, 2.18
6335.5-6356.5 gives -1.1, 2.12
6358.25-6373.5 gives -0.7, 2.1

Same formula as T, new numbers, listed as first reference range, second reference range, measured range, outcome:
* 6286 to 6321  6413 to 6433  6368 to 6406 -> -3.96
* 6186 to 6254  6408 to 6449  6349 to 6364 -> 0.43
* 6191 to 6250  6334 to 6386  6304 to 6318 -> -0.16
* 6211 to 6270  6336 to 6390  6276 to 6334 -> 0.28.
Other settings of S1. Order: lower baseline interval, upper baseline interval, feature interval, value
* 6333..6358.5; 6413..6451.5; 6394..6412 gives -0.6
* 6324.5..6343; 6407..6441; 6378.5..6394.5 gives -1.7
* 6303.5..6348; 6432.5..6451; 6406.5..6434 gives 2.0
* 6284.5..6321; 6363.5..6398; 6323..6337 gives 1.6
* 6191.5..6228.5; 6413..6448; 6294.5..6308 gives 0.1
